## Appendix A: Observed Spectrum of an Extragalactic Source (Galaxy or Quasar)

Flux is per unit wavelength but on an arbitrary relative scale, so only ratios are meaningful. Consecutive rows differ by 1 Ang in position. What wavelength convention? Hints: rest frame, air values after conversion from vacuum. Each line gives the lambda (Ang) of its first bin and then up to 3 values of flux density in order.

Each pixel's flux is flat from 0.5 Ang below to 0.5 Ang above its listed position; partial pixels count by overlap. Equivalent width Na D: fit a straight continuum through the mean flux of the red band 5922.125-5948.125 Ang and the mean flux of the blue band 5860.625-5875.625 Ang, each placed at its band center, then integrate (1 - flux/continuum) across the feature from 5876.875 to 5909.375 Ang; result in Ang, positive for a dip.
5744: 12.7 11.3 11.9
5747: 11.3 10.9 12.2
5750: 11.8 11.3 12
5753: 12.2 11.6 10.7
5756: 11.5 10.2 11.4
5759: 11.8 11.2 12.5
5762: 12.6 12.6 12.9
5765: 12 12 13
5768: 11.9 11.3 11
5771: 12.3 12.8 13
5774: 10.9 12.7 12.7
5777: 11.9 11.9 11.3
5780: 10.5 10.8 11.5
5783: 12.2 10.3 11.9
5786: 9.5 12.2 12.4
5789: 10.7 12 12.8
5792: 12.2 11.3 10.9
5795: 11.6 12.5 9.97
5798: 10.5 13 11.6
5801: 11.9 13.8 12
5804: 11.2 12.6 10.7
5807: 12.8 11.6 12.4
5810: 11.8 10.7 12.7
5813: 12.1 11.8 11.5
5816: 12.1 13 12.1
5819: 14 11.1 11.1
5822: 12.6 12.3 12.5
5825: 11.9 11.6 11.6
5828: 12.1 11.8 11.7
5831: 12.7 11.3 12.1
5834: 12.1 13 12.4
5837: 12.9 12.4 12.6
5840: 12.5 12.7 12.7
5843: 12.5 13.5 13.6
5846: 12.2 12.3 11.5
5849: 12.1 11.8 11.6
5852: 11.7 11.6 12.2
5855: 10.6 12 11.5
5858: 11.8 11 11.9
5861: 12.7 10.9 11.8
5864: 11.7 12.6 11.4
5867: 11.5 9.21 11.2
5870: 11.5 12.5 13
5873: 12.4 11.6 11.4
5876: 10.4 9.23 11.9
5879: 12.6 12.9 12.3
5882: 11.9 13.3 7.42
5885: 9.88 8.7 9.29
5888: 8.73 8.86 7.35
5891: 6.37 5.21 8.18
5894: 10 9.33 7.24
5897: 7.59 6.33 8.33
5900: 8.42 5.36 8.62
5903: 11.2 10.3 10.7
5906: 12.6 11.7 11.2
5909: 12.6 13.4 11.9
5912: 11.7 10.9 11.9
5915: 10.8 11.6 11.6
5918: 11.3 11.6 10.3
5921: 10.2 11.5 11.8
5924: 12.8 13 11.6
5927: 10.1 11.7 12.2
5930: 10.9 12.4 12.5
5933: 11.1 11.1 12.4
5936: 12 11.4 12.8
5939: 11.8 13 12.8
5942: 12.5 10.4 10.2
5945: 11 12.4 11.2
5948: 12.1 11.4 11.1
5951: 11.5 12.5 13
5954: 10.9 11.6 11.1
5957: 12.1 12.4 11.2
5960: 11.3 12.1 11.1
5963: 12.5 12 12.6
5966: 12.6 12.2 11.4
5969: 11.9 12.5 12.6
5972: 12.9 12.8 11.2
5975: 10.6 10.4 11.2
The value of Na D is 6.01 Ang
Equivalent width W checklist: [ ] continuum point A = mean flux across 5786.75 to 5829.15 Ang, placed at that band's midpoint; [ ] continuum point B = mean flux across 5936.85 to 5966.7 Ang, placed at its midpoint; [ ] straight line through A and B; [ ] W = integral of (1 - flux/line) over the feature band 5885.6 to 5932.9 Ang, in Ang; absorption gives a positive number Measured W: 6.4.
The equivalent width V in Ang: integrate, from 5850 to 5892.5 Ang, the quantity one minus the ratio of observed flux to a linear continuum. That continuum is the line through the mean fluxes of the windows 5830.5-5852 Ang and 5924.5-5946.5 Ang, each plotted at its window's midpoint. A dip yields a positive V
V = 4.5 Ang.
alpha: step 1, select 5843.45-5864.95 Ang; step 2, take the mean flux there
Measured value 11.9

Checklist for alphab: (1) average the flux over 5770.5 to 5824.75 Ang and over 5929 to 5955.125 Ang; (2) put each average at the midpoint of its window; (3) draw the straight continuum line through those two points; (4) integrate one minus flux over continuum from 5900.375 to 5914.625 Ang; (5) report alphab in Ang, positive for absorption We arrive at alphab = 0.99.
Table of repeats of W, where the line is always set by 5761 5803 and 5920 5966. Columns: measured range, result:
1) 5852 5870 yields 0.43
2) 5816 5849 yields -1.42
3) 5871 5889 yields 1.23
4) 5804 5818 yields -0.16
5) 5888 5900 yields 4.07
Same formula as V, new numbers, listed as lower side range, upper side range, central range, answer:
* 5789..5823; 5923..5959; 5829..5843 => -0.56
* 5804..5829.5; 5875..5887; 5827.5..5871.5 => -2.08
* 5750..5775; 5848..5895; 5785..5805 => -0.25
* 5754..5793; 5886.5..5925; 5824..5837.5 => -1.36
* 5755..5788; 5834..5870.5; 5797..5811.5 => 0.01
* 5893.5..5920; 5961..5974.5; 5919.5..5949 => -1.43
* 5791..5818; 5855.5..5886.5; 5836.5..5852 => -1.11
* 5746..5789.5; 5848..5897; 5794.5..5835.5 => -2.62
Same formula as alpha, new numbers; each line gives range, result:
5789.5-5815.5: 11.8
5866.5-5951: 10.8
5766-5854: 12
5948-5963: 11.7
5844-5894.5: 11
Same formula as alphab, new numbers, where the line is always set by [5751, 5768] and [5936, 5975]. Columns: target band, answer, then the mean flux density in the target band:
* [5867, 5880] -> 0.4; 11.5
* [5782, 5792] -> 0.2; 11.6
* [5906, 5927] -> 0.4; 11.7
